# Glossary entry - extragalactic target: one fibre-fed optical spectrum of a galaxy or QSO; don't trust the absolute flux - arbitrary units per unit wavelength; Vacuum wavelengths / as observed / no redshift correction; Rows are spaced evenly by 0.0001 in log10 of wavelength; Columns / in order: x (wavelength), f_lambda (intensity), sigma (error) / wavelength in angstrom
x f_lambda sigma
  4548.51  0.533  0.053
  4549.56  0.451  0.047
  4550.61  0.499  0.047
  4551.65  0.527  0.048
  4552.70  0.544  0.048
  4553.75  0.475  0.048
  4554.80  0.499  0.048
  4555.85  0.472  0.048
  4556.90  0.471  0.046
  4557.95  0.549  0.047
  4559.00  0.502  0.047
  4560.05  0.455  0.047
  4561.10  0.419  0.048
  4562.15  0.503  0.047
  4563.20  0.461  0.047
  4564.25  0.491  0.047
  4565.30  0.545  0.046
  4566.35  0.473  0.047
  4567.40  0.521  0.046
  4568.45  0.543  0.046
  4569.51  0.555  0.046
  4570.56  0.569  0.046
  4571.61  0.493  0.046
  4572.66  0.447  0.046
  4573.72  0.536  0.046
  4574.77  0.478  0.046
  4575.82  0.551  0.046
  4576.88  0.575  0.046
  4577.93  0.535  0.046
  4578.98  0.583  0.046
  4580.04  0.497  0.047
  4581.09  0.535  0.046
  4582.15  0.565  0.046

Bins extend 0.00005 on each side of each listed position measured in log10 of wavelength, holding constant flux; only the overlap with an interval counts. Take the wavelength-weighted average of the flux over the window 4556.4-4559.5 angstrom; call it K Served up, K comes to 0.508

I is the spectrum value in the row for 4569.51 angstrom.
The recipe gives 0.555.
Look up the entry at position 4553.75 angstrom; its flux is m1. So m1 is 0.475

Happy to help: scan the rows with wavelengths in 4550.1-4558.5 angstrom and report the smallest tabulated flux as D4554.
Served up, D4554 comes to 0.471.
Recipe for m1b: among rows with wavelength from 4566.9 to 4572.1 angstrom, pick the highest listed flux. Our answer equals 0.569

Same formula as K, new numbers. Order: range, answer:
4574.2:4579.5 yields 0.545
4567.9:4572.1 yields 0.54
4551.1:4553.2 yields 0.536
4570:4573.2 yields 0.504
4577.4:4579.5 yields 0.561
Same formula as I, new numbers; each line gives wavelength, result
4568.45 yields 0.543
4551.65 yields 0.527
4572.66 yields 0.447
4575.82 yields 0.551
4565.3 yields 0.545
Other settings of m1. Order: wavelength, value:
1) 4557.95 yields 0.549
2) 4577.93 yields 0.535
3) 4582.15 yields 0.565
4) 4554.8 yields 0.499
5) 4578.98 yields 0.583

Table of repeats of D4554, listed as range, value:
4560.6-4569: 0.419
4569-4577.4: 0.447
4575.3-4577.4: 0.551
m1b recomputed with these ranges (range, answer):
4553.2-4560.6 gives 0.549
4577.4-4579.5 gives 0.583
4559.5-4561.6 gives 0.455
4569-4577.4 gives 0.575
